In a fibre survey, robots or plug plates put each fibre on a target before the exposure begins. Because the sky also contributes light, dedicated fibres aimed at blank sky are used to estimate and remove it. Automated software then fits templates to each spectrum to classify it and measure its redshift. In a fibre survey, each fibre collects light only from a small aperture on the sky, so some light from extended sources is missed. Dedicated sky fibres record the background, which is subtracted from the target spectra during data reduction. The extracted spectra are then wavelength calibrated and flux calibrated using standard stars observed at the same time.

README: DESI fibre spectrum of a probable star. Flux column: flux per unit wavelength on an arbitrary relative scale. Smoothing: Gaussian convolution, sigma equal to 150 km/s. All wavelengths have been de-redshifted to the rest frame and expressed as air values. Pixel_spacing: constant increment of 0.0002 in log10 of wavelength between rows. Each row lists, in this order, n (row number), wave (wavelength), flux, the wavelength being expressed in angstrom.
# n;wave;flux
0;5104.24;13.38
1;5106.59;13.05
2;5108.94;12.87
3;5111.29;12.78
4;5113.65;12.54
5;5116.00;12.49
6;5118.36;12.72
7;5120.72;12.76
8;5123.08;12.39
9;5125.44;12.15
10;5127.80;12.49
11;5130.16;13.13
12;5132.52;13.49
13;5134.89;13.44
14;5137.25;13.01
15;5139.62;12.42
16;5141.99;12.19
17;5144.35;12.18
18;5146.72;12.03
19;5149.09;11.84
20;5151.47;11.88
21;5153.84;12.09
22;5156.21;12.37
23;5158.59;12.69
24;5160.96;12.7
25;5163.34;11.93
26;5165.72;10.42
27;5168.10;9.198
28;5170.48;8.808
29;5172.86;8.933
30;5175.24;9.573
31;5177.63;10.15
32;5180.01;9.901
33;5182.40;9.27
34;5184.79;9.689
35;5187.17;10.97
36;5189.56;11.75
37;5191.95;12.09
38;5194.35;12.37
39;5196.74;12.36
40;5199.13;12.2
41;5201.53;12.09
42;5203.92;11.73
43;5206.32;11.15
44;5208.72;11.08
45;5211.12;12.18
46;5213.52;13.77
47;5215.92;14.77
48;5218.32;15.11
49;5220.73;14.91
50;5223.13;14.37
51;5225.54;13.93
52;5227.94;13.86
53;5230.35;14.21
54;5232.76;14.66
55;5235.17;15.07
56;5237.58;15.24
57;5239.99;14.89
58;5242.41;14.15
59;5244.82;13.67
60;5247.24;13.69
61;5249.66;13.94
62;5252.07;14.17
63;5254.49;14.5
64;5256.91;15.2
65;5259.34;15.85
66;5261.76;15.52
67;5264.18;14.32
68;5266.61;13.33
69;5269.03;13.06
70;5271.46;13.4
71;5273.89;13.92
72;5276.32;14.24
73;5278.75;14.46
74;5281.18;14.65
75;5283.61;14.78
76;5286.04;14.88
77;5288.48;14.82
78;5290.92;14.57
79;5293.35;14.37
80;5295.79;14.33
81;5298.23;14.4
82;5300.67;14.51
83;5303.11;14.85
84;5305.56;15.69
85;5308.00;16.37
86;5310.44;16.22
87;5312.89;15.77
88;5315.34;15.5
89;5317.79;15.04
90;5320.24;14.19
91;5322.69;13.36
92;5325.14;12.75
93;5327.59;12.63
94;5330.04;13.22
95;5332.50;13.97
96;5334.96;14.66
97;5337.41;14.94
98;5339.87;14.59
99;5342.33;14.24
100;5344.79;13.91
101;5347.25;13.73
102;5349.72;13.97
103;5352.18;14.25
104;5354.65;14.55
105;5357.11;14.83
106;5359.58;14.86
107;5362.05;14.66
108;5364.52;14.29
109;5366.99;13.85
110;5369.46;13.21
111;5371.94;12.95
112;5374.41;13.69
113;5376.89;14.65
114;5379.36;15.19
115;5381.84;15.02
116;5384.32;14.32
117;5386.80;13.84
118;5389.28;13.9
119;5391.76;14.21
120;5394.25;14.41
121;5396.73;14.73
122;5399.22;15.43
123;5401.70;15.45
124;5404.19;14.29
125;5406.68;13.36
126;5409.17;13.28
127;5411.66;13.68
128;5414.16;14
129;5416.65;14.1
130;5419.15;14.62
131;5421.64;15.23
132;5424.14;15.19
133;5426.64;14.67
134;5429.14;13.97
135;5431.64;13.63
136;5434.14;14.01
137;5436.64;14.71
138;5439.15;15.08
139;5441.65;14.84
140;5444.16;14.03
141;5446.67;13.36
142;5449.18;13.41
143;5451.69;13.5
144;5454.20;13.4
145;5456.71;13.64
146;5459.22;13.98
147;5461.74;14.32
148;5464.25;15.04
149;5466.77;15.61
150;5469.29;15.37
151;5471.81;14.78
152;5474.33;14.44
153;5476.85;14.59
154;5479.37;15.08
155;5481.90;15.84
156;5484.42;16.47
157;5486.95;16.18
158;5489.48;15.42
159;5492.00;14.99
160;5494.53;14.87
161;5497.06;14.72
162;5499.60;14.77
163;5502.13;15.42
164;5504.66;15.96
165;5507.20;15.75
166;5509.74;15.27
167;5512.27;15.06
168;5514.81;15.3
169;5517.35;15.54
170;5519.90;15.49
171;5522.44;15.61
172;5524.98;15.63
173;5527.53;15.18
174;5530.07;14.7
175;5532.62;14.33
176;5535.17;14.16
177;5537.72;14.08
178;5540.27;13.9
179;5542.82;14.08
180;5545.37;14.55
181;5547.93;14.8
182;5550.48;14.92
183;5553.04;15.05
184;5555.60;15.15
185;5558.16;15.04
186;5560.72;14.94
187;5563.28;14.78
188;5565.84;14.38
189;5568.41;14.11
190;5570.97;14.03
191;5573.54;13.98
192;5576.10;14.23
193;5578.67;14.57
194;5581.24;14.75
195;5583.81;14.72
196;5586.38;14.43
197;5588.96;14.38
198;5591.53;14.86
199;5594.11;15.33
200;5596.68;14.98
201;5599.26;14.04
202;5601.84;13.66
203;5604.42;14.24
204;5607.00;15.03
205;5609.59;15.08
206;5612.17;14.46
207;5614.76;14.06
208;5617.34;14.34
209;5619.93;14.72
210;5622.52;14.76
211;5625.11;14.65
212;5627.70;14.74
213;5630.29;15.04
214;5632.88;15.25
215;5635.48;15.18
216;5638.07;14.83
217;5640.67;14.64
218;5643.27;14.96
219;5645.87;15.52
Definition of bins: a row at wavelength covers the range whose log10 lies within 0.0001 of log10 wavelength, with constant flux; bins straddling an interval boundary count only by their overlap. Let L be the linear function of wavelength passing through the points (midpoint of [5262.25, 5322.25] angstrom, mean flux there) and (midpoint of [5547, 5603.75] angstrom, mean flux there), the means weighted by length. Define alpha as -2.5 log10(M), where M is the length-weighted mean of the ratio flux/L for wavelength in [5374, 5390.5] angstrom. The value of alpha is 0.017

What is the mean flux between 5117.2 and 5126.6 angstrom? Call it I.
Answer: 12.5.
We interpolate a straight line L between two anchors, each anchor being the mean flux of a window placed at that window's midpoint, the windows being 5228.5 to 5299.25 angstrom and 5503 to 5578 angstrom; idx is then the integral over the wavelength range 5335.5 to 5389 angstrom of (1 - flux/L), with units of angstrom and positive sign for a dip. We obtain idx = 1.1 angstrom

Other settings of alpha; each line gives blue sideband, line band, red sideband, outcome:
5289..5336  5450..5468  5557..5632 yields 0.03 mag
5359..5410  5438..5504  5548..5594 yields -0.02 mag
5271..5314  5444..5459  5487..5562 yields 0.11 mag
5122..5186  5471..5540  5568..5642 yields -0.09 mag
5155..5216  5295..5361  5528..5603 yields -0.16 mag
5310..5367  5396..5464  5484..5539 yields 0.04 mag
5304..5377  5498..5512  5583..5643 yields -0.06 mag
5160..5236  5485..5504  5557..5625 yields -0.10 mag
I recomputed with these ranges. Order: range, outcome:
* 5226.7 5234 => 14.3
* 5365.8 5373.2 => 13.3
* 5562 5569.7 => 14.4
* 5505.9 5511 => 15.5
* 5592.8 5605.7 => 14.5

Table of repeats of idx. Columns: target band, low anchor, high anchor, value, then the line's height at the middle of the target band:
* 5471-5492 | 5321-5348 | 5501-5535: -0.48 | 15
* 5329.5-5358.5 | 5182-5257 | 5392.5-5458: -0.90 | 13.8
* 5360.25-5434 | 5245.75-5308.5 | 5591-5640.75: 1.53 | 14.6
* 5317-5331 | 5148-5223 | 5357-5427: -0.05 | 13.4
